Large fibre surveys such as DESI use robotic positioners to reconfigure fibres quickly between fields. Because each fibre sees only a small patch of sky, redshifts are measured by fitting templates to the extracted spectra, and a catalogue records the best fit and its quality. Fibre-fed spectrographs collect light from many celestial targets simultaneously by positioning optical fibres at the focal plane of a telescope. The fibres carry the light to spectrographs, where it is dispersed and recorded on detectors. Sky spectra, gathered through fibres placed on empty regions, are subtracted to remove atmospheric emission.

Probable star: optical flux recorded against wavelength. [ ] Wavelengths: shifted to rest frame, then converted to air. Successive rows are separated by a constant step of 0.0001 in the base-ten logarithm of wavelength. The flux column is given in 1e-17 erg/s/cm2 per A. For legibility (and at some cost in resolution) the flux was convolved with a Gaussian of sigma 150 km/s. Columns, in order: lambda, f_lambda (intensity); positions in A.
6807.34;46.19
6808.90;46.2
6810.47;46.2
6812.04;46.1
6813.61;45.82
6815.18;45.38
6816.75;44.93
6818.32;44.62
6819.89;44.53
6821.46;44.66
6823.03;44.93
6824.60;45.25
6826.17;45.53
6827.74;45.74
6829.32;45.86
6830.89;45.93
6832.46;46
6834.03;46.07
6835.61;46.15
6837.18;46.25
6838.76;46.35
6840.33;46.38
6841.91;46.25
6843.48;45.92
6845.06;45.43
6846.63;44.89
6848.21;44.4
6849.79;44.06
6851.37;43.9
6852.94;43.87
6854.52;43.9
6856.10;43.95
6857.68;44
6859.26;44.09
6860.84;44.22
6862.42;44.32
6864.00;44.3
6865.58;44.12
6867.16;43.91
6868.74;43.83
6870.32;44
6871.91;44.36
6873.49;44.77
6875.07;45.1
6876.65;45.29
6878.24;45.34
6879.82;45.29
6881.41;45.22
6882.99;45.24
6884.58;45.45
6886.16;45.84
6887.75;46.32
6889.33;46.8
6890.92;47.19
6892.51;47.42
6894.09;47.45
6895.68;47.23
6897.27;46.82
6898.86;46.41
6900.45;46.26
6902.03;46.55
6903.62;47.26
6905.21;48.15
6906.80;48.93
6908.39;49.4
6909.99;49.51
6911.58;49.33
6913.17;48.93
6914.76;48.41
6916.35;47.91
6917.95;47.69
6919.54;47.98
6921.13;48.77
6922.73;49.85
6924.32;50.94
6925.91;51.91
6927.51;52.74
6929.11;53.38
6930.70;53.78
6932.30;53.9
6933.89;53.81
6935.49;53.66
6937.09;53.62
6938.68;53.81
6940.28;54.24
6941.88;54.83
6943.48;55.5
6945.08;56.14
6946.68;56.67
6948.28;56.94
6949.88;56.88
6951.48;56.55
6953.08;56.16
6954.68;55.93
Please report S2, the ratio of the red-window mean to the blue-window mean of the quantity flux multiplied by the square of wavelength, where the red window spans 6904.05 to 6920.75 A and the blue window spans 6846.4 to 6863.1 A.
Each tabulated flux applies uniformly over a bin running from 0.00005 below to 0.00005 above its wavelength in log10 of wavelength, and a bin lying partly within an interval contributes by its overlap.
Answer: 1.1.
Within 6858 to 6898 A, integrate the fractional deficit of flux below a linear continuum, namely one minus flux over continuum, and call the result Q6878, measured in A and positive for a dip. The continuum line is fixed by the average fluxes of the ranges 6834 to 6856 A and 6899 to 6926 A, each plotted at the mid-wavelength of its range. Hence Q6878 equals 1.29 A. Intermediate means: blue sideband 45.2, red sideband 48.6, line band 45.3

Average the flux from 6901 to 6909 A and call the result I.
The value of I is 48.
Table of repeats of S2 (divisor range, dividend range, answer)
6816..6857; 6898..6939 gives 1.13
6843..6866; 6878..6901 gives 1.06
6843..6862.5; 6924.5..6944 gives 1.24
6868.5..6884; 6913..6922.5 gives 1.09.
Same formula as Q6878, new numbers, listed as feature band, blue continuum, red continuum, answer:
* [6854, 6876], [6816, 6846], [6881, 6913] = 1.05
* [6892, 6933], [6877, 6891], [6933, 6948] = 0.97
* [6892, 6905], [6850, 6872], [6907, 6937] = 0.31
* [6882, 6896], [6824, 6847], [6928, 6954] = 1.11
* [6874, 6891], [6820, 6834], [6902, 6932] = 0.86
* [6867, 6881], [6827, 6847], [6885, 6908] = 0.59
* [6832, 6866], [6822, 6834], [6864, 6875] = 0.00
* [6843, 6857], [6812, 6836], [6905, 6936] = 0.70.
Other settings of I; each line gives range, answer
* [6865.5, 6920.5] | 46.6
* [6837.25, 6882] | 44.7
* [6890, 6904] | 46.9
